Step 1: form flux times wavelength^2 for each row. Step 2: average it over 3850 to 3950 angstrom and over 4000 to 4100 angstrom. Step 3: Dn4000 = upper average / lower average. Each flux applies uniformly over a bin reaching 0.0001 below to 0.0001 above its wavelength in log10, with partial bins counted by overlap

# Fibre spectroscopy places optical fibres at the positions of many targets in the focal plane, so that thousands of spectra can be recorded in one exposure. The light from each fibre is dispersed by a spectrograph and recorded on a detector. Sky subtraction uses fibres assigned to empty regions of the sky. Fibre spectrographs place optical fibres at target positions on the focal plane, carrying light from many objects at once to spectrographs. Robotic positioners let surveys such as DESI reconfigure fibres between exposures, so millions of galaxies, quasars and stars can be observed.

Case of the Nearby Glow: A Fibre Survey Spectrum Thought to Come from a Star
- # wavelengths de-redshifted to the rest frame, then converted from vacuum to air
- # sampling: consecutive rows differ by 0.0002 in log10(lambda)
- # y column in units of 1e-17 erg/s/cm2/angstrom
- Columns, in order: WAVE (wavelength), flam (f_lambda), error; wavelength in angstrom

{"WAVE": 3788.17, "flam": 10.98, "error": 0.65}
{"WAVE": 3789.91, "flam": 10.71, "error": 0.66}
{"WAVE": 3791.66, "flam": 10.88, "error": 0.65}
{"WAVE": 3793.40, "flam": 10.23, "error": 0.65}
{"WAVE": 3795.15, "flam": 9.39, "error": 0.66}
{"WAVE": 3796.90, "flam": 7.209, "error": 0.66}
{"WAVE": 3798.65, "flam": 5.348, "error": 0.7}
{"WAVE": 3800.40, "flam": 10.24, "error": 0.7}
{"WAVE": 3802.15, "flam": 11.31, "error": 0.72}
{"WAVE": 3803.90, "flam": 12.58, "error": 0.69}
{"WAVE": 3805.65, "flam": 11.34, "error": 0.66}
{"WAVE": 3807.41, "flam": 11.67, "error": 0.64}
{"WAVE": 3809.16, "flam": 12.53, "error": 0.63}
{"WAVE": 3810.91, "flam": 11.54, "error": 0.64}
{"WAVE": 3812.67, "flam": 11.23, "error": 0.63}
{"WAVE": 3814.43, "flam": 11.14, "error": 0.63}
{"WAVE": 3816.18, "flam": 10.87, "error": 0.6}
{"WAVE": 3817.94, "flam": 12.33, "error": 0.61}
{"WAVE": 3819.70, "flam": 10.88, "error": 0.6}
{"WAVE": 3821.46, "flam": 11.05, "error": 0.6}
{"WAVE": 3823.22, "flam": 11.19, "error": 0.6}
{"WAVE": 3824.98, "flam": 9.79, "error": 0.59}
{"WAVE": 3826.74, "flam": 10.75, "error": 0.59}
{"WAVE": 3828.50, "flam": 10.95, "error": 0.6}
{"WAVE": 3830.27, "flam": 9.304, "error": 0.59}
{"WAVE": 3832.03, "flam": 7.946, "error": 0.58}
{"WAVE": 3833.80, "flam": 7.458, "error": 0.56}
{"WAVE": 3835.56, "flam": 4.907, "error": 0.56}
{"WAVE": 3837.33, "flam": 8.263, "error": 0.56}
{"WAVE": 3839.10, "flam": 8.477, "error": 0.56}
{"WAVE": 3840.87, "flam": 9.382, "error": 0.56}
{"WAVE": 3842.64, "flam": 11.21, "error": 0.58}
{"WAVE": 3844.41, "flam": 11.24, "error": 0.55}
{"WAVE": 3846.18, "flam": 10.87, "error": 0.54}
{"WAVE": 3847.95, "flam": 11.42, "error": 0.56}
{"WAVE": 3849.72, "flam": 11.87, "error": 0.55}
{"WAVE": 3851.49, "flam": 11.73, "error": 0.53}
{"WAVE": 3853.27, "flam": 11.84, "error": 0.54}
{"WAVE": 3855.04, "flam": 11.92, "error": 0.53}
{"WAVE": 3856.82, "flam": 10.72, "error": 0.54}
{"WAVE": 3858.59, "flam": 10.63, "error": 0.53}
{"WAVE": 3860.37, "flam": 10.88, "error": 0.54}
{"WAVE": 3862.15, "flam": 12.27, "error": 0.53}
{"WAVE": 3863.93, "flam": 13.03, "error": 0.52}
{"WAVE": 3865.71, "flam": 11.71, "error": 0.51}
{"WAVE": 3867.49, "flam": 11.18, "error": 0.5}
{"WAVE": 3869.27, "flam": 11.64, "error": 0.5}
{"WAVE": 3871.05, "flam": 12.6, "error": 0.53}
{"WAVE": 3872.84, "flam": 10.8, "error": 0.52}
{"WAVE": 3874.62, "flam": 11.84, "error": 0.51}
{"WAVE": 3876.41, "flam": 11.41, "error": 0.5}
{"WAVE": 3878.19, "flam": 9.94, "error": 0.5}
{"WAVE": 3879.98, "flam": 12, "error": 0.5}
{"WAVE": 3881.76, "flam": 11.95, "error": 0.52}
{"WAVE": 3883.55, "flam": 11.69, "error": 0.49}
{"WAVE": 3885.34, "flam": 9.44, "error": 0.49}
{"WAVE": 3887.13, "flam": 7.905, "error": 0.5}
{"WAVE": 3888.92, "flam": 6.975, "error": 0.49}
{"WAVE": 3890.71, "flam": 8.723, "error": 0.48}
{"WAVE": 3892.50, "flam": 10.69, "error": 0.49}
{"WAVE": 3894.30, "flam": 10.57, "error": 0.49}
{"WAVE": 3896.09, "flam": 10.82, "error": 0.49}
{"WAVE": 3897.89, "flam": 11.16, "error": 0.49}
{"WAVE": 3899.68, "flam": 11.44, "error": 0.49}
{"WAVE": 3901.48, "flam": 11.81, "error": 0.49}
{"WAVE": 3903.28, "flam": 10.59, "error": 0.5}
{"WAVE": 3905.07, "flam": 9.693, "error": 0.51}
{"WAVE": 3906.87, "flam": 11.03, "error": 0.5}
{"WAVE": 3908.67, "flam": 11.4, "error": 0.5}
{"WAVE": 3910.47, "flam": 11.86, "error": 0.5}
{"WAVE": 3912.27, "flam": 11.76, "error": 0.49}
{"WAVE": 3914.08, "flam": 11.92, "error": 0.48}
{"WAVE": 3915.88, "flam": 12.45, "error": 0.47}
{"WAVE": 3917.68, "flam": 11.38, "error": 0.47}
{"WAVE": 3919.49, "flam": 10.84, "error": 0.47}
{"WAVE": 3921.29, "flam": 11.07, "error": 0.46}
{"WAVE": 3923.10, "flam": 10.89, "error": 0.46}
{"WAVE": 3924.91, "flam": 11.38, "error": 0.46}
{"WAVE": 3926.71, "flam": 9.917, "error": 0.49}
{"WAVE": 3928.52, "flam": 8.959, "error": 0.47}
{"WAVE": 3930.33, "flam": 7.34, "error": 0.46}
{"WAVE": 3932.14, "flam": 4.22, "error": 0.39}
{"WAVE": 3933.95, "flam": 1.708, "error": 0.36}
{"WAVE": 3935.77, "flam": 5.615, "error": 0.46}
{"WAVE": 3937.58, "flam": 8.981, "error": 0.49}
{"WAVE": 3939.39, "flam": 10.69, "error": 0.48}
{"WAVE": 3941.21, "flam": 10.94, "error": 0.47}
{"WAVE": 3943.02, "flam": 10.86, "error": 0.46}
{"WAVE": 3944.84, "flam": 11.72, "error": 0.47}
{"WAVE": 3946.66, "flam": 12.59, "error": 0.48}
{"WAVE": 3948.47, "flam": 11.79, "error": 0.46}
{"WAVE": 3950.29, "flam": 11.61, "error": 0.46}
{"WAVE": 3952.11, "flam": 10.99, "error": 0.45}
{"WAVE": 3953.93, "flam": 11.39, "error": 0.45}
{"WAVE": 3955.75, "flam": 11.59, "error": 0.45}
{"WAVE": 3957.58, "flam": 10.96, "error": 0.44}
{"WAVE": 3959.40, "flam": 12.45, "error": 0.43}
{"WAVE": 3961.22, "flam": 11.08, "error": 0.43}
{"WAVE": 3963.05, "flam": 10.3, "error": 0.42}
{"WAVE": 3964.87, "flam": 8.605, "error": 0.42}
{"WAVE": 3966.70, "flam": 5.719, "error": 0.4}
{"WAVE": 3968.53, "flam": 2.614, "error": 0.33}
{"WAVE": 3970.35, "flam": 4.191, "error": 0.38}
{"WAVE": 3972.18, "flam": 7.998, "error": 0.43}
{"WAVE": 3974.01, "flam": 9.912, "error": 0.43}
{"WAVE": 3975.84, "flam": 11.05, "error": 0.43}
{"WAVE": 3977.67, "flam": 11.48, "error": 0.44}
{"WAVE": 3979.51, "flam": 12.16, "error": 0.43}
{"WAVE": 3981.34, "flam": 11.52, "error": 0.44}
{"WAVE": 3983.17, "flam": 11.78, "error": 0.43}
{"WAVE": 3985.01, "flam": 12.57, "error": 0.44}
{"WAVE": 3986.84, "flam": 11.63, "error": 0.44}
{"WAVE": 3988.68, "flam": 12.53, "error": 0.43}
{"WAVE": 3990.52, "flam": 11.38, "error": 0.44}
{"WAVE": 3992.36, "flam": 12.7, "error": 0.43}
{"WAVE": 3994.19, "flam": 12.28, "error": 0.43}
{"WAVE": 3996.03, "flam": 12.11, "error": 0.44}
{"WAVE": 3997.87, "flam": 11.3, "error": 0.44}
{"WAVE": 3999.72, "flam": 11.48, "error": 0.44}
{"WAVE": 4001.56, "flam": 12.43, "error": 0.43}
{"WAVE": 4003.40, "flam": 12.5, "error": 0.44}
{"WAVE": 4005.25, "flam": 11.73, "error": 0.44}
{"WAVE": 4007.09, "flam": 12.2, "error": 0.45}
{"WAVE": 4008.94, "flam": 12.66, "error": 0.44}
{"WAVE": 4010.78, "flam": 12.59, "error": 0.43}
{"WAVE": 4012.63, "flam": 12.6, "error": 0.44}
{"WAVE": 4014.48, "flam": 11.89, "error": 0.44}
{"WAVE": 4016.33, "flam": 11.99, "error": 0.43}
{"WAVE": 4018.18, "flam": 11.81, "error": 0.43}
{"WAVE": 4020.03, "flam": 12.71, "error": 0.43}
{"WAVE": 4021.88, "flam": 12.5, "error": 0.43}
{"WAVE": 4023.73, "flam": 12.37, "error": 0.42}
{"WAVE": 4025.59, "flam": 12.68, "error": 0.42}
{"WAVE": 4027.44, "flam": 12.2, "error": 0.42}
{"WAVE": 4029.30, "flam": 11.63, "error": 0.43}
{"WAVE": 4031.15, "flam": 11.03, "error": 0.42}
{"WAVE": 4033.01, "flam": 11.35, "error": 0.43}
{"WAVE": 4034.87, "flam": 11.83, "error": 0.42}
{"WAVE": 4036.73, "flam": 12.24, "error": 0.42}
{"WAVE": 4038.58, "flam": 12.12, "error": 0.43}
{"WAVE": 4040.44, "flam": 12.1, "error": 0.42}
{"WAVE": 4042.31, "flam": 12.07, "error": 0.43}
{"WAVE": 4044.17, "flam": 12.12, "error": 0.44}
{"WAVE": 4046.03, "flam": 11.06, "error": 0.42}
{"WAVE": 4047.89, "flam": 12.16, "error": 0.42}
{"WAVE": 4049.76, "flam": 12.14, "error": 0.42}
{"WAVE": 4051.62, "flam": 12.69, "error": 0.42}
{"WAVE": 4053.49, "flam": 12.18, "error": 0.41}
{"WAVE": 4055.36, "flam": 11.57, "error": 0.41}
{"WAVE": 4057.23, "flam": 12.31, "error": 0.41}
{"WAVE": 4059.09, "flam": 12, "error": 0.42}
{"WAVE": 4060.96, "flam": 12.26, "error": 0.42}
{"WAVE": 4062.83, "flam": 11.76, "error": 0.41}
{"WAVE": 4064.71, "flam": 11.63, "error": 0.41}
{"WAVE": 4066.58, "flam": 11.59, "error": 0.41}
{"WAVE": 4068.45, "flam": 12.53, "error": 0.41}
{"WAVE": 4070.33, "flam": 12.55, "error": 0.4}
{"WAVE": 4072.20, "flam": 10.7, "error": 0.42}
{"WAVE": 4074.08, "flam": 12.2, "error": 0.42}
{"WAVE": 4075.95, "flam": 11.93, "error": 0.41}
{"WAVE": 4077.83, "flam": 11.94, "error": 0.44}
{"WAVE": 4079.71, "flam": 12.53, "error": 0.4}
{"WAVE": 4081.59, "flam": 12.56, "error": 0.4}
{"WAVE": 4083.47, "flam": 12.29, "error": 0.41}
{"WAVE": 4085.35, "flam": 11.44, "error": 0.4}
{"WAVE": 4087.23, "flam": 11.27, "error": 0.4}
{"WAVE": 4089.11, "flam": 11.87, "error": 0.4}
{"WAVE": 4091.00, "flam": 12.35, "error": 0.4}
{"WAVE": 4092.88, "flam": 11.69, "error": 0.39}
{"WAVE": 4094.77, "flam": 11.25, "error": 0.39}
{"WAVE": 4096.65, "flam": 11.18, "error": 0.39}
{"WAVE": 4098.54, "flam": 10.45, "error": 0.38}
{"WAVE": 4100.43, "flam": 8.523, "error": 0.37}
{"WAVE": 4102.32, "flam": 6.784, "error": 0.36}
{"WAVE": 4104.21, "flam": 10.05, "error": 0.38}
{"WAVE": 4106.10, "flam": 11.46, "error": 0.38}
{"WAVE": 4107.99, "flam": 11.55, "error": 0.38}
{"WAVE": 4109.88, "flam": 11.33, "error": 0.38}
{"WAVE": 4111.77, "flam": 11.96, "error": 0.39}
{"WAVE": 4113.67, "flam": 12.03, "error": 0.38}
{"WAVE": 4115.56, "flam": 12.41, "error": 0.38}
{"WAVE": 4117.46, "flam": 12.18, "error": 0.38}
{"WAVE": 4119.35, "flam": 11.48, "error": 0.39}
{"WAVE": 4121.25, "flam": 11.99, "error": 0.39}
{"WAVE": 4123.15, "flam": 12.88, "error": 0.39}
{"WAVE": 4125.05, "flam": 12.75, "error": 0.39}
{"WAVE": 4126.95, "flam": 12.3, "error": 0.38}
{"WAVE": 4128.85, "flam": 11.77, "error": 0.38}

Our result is 1.2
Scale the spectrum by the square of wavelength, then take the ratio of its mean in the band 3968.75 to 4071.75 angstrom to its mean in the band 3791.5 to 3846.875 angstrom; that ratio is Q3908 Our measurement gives 1.3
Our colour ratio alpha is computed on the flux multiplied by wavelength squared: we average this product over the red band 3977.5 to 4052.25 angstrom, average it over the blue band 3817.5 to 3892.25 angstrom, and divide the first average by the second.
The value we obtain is 1.24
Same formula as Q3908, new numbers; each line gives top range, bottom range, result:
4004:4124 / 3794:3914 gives 1.23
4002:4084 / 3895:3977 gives 1.28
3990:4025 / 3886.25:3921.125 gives 1.20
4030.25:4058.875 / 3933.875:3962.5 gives 1.19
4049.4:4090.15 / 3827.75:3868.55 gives 1.29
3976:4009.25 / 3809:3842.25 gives 1.31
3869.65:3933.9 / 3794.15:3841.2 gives 1.09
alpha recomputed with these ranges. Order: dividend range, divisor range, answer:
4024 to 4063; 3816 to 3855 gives 1.31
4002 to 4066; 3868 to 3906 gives 1.22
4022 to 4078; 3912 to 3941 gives 1.37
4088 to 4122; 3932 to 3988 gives 1.22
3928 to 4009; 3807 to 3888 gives 1.02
